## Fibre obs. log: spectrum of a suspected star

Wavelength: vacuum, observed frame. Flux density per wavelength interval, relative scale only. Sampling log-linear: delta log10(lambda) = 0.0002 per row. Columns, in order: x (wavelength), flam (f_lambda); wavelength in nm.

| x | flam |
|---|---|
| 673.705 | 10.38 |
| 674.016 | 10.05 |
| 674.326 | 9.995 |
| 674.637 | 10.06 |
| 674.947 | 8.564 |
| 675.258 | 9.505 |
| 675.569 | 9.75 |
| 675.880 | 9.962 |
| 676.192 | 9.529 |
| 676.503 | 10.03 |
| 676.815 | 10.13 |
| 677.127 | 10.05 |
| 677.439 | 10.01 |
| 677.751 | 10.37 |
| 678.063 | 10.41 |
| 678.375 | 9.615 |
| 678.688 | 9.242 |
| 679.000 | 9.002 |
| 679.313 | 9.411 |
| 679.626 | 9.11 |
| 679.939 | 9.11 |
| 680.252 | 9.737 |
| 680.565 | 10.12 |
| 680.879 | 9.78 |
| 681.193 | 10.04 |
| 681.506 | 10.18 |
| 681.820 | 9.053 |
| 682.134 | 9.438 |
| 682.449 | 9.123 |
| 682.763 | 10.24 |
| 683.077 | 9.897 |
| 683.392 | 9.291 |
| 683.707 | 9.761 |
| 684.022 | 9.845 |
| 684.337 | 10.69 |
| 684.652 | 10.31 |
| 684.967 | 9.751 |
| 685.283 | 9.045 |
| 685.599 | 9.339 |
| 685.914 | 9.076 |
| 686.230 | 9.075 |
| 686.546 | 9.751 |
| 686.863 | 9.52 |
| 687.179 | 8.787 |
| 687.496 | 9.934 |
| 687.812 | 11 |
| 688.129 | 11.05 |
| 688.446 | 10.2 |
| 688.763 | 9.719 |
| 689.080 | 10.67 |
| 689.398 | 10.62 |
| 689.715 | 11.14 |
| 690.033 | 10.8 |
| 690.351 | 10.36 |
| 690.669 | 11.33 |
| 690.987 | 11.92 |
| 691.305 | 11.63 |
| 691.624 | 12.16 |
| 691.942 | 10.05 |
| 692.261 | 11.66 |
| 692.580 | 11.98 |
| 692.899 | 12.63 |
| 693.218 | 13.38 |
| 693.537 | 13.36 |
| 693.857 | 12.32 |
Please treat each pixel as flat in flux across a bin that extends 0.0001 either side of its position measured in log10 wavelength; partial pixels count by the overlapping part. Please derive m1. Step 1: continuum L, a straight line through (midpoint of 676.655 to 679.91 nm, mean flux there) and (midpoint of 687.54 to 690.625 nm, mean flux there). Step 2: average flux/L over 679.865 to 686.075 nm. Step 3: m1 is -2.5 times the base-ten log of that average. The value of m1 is 0.04 mag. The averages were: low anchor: 9.71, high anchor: 10.6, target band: 9.7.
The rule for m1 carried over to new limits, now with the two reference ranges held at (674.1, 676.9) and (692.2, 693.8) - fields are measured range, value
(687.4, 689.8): 0.132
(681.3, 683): 0.127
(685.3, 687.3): 0.238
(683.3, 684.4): 0.130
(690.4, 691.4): 0.073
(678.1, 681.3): 0.096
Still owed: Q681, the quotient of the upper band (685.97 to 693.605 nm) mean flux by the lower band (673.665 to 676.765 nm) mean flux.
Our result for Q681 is 1.1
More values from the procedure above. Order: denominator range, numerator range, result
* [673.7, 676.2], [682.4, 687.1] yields 0.99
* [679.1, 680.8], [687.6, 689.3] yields 1.11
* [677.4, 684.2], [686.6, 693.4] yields 1.13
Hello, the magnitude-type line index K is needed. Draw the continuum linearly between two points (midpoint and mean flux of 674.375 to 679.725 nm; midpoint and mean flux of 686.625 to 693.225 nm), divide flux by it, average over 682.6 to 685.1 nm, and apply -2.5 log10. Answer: 0.04 mag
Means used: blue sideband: 9.7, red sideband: 10.9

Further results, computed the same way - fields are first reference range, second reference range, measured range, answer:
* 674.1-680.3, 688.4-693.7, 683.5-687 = 0.11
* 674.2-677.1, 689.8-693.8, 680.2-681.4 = 0.05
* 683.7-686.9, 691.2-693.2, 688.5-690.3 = 0.04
